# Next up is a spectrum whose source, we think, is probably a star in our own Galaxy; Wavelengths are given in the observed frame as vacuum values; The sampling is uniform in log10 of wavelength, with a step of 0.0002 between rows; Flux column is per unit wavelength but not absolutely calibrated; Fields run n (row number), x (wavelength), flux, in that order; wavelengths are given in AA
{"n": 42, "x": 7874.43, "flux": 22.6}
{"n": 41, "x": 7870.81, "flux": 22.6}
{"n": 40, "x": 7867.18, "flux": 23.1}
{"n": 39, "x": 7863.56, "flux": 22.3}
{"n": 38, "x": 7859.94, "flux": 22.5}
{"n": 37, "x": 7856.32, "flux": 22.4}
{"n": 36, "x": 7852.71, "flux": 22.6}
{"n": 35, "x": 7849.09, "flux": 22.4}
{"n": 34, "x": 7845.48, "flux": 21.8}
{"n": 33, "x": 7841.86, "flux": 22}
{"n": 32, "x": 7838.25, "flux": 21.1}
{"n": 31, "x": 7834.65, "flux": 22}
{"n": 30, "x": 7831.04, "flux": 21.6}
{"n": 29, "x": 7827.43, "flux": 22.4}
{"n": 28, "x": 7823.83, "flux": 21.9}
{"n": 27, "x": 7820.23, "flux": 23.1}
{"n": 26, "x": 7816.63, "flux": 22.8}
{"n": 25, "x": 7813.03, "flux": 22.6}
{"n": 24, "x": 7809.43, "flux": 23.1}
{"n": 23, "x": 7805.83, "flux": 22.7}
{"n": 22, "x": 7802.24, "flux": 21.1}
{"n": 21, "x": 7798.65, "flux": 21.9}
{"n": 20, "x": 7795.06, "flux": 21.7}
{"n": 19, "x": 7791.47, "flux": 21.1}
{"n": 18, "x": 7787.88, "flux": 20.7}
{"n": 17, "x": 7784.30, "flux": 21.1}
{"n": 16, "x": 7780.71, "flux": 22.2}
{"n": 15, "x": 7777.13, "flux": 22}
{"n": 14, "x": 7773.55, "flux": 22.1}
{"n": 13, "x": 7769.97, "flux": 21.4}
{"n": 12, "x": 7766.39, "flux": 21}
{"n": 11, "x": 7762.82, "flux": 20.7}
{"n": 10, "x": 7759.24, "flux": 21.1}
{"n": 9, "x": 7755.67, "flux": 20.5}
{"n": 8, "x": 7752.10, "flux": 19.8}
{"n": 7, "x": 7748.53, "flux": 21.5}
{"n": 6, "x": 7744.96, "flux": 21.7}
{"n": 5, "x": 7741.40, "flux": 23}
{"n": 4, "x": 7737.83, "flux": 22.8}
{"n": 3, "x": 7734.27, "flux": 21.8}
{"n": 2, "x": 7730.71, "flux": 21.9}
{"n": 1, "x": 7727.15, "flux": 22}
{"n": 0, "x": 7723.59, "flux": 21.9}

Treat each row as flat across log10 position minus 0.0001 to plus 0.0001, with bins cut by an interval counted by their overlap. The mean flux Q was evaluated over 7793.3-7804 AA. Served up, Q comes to 21.6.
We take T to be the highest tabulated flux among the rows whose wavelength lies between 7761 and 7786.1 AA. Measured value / 22.2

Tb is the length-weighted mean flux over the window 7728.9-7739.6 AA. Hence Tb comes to 22.2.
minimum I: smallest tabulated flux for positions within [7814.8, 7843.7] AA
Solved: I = 21.1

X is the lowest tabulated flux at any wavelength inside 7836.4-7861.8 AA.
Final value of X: 21.1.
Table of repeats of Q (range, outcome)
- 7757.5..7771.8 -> 21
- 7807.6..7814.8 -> 22.8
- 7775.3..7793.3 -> 21.4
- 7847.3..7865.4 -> 22.4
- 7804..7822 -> 22.9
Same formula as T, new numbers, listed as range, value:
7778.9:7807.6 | 22.7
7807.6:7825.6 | 23.1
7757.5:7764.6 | 21.1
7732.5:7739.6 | 22.8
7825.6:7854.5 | 22.6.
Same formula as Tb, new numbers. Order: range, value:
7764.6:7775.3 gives 21.5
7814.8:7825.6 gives 22.6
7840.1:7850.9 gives 22.1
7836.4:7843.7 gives 21.6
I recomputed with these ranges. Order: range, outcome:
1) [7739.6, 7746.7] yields 21.7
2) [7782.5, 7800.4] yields 20.7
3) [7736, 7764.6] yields 19.8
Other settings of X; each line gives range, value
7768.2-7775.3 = 21.4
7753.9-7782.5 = 20.5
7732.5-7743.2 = 21.8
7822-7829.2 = 21.9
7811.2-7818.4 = 22.6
